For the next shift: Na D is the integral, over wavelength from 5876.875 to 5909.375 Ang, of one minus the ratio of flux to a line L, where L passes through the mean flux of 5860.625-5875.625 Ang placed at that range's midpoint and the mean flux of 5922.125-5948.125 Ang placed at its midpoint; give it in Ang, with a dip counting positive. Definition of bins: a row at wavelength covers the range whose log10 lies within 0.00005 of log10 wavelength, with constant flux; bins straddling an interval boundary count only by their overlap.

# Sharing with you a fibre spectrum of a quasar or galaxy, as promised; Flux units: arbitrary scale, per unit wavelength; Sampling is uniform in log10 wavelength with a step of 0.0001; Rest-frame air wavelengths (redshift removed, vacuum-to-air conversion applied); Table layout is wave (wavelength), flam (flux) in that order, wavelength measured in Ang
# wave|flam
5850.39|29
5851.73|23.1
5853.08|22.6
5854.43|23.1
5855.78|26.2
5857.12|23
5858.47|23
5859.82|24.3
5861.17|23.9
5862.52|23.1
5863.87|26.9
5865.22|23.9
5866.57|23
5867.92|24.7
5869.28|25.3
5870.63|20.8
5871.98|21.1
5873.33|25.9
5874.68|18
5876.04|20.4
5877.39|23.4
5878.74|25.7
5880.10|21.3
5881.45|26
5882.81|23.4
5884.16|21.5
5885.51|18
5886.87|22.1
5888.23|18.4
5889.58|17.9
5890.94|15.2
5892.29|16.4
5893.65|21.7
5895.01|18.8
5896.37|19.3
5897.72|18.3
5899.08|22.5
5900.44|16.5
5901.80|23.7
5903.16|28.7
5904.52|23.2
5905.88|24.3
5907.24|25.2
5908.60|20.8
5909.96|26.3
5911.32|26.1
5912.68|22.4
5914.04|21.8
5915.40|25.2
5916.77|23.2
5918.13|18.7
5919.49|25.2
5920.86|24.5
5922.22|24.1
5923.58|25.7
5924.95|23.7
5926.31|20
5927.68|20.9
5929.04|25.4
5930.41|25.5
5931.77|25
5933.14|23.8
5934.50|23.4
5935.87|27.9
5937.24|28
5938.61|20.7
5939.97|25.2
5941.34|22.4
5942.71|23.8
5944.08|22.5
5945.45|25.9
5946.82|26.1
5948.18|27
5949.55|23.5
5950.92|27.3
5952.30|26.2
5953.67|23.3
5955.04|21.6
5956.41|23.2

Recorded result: 3.15 Ang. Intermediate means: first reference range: 23.3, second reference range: 24.3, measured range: 21.4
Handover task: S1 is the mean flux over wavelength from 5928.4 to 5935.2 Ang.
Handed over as 24.6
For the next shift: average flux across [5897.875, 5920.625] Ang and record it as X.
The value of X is 23.3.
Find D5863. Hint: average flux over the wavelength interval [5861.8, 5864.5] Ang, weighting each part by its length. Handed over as 24.9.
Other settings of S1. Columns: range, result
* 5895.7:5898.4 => 18.8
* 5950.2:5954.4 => 25.5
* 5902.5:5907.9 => 25.3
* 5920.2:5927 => 23.6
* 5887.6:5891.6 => 17.2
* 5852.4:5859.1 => 23.6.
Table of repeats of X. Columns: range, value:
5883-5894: 19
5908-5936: 23.7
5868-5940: 22.6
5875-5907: 21.2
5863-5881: 23.1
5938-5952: 24.5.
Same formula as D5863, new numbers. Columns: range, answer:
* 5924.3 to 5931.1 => 23.1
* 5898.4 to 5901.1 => 19.5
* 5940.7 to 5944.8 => 22.9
